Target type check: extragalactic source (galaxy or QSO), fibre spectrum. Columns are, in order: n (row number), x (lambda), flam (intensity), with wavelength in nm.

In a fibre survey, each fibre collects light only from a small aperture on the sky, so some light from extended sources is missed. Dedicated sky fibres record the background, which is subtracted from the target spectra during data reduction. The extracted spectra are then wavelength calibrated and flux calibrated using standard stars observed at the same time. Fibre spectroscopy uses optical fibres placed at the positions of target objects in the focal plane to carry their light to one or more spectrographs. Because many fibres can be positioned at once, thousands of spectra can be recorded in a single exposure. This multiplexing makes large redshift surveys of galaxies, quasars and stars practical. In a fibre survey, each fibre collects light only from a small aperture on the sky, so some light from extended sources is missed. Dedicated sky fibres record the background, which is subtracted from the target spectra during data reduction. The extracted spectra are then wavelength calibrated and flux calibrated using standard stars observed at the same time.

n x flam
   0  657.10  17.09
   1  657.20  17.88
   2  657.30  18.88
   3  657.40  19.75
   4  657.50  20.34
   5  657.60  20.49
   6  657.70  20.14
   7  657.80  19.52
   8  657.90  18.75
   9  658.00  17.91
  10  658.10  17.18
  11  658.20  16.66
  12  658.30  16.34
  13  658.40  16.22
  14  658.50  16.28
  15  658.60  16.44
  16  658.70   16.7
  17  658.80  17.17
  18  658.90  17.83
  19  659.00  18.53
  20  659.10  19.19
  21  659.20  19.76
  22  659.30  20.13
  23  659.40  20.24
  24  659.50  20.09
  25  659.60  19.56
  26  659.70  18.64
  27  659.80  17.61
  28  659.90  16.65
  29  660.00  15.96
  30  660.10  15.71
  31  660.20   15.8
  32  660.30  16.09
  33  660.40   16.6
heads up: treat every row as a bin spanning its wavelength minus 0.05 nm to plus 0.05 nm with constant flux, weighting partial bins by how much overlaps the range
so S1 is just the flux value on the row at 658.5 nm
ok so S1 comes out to 16.28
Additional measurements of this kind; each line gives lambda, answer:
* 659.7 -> 18.64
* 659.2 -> 19.76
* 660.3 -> 16.09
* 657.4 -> 19.75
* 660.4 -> 16.6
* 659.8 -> 17.61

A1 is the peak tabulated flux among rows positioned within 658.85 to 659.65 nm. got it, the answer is 20.24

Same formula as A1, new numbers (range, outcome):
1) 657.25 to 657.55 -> 20.34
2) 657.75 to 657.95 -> 19.52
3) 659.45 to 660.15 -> 20.09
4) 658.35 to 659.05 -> 18.53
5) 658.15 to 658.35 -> 16.66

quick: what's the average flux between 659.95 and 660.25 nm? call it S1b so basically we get 15.8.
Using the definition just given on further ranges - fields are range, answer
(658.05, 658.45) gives 16.6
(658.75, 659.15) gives 18.2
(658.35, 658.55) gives 16.2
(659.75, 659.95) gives 17.1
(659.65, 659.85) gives 18.1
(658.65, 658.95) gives 17.2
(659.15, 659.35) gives 19.9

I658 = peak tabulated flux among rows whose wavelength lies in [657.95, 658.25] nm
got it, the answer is 17.91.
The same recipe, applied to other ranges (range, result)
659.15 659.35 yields 20.13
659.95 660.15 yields 15.96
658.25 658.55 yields 16.34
